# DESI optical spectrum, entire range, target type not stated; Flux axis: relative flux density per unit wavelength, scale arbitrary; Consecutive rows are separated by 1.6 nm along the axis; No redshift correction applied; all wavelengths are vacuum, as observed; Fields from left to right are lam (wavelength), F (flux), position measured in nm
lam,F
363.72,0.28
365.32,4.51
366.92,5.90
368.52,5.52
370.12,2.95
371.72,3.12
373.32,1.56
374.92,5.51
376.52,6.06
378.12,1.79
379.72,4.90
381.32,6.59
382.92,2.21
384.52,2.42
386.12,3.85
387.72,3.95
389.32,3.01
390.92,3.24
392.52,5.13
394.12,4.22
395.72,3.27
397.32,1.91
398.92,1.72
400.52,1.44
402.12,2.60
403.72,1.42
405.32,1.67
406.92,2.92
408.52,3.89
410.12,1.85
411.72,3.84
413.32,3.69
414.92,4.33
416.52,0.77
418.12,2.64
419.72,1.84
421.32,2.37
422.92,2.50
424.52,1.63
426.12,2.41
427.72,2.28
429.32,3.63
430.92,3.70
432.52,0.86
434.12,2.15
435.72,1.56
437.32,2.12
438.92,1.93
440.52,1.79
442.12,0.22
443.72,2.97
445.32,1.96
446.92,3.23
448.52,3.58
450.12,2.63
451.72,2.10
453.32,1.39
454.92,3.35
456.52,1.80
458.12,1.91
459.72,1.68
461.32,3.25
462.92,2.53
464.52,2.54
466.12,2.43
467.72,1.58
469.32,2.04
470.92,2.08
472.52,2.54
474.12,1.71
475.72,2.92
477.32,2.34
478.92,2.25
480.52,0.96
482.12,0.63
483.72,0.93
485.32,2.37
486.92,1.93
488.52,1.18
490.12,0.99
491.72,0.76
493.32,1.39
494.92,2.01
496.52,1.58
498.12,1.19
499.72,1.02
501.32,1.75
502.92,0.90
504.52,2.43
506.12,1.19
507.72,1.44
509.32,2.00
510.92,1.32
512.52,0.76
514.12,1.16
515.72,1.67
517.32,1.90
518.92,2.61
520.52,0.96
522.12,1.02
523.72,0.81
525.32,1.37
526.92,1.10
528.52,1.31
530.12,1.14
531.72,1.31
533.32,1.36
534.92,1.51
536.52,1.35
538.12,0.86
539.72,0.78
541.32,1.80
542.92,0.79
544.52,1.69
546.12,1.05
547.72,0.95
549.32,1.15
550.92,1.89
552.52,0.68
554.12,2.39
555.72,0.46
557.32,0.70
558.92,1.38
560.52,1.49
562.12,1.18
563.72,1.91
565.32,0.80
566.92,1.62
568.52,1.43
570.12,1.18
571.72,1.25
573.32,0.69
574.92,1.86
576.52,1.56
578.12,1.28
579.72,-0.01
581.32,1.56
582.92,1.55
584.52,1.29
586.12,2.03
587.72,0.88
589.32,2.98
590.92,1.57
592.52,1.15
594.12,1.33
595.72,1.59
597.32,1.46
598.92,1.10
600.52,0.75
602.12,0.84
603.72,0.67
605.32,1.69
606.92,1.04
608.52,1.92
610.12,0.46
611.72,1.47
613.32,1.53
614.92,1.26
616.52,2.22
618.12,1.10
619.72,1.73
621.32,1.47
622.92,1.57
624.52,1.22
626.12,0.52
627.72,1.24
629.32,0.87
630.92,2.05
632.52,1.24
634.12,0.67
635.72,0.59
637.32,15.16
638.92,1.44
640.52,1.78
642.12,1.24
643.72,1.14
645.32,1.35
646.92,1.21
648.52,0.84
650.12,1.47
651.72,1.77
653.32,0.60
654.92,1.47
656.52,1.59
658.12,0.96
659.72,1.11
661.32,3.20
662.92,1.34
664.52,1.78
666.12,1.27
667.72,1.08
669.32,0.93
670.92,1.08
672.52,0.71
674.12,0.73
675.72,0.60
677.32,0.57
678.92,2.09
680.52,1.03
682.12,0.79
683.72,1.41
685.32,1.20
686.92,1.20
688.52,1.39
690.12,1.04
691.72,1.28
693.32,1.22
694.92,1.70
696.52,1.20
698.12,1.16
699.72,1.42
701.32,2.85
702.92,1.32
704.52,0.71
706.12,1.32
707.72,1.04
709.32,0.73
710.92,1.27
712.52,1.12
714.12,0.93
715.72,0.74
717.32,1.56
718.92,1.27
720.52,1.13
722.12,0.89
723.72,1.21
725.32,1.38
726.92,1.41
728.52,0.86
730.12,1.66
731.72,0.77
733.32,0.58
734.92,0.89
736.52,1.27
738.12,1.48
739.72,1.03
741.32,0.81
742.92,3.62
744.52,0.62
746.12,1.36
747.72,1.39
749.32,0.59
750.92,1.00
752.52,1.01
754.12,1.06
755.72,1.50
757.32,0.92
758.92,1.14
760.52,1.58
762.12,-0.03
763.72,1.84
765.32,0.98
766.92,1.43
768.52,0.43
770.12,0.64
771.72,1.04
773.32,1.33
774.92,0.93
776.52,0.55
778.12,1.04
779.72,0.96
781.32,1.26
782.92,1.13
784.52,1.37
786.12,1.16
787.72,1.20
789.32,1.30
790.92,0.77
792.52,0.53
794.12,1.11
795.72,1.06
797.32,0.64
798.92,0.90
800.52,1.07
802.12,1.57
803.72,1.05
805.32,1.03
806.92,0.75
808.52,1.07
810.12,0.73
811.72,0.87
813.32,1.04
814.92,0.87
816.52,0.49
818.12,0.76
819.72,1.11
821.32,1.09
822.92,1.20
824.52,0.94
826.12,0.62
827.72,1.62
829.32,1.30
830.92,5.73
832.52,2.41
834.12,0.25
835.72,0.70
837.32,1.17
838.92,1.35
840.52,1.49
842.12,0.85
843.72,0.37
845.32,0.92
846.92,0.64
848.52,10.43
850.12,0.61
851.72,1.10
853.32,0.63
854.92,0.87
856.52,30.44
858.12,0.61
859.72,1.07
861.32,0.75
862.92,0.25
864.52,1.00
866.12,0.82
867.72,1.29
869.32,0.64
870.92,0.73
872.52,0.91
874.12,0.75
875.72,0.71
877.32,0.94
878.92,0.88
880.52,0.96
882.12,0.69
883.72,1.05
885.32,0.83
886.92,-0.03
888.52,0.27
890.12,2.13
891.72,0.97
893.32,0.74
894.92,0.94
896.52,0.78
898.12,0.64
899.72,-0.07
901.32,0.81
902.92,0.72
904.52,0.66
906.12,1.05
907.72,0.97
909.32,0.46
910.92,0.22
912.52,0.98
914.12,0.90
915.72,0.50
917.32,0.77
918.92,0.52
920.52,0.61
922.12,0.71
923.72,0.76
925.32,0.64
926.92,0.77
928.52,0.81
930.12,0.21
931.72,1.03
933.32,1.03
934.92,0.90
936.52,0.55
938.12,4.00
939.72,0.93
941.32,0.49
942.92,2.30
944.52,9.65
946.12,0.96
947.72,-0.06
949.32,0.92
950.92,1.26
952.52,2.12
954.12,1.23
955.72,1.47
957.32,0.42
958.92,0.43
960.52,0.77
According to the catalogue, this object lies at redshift 0.710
